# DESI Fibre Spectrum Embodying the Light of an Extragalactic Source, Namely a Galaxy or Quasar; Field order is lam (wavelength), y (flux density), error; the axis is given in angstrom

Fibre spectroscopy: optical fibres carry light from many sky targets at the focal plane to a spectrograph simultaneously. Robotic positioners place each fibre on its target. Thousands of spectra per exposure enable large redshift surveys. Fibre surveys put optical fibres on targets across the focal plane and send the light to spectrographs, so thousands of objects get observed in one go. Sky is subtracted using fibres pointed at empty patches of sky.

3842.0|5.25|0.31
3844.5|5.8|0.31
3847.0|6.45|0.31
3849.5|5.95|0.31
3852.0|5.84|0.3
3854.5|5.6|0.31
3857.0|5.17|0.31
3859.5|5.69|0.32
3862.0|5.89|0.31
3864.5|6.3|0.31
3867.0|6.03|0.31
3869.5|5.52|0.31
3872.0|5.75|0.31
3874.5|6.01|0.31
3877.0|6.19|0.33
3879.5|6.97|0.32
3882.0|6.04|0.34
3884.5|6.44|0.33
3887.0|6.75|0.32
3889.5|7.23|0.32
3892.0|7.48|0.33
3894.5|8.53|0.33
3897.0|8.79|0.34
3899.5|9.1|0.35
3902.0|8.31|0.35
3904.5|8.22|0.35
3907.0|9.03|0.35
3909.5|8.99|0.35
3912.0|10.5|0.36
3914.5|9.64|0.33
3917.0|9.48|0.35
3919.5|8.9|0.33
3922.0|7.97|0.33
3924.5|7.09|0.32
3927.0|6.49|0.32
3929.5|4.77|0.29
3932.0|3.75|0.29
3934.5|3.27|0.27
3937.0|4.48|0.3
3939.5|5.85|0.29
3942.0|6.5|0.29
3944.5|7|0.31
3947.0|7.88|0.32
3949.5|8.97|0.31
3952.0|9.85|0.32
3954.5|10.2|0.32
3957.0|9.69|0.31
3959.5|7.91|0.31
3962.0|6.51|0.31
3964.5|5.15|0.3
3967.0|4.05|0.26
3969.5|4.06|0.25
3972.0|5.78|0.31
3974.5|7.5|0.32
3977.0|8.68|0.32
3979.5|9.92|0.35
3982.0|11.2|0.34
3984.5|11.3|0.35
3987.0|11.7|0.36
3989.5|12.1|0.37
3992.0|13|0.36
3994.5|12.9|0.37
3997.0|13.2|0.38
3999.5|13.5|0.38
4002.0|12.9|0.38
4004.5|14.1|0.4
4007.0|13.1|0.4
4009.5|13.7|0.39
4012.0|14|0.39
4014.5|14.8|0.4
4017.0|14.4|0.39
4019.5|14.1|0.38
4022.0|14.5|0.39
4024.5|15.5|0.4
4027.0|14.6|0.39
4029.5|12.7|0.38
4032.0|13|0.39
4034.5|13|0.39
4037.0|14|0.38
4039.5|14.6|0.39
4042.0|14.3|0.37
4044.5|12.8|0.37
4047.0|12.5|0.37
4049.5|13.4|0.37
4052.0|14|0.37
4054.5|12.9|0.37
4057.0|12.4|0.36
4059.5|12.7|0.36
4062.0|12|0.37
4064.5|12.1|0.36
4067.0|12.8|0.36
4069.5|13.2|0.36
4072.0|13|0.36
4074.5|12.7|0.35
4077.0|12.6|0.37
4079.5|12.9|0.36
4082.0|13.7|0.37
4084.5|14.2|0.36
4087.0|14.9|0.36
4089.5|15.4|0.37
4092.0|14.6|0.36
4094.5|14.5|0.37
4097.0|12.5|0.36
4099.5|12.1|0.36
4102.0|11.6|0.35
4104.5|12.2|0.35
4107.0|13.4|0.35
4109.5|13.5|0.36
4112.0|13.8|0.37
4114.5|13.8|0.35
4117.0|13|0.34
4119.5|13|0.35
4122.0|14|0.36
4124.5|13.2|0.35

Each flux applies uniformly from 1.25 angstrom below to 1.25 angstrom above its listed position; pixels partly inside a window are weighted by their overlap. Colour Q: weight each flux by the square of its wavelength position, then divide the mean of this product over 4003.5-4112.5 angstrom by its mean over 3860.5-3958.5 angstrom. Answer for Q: 1.98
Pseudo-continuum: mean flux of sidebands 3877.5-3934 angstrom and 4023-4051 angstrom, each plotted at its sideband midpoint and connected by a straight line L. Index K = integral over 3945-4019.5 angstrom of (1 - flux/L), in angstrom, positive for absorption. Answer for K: 5.79 angstrom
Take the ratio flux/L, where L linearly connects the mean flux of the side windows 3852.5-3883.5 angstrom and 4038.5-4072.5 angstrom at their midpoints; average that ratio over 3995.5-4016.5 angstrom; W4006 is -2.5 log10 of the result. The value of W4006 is -0.22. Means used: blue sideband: 5.93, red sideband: 13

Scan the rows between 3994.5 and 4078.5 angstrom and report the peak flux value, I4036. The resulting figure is 15.5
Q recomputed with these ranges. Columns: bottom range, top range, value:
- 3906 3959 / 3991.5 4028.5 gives 1.89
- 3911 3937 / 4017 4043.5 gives 2.11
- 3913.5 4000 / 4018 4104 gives 1.71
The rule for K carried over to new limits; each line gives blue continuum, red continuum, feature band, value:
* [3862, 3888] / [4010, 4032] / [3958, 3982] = 9.6 angstrom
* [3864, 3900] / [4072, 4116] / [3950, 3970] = 4.0 angstrom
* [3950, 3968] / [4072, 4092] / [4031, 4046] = -2.5 angstrom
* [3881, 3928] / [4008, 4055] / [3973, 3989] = 2.1 angstrom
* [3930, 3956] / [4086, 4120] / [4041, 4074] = -4.0 angstrom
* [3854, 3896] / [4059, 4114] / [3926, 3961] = 7.1 angstrom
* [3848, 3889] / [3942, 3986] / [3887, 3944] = -4.4 angstrom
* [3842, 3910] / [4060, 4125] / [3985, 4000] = -3.5 angstrom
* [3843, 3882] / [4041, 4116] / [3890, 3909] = -3.4 angstrom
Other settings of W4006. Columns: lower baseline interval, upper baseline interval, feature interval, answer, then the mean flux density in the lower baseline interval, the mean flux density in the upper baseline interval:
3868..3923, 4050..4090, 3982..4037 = -0.18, 7.8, 13.2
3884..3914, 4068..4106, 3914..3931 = 0.17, 8.36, 13.3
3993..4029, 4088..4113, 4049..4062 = 0.06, 13.9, 13.4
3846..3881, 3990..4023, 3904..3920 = -0.09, 5.95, 13.7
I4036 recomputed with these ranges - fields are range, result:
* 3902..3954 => 10.5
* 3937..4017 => 14.8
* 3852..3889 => 6.97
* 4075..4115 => 15.4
